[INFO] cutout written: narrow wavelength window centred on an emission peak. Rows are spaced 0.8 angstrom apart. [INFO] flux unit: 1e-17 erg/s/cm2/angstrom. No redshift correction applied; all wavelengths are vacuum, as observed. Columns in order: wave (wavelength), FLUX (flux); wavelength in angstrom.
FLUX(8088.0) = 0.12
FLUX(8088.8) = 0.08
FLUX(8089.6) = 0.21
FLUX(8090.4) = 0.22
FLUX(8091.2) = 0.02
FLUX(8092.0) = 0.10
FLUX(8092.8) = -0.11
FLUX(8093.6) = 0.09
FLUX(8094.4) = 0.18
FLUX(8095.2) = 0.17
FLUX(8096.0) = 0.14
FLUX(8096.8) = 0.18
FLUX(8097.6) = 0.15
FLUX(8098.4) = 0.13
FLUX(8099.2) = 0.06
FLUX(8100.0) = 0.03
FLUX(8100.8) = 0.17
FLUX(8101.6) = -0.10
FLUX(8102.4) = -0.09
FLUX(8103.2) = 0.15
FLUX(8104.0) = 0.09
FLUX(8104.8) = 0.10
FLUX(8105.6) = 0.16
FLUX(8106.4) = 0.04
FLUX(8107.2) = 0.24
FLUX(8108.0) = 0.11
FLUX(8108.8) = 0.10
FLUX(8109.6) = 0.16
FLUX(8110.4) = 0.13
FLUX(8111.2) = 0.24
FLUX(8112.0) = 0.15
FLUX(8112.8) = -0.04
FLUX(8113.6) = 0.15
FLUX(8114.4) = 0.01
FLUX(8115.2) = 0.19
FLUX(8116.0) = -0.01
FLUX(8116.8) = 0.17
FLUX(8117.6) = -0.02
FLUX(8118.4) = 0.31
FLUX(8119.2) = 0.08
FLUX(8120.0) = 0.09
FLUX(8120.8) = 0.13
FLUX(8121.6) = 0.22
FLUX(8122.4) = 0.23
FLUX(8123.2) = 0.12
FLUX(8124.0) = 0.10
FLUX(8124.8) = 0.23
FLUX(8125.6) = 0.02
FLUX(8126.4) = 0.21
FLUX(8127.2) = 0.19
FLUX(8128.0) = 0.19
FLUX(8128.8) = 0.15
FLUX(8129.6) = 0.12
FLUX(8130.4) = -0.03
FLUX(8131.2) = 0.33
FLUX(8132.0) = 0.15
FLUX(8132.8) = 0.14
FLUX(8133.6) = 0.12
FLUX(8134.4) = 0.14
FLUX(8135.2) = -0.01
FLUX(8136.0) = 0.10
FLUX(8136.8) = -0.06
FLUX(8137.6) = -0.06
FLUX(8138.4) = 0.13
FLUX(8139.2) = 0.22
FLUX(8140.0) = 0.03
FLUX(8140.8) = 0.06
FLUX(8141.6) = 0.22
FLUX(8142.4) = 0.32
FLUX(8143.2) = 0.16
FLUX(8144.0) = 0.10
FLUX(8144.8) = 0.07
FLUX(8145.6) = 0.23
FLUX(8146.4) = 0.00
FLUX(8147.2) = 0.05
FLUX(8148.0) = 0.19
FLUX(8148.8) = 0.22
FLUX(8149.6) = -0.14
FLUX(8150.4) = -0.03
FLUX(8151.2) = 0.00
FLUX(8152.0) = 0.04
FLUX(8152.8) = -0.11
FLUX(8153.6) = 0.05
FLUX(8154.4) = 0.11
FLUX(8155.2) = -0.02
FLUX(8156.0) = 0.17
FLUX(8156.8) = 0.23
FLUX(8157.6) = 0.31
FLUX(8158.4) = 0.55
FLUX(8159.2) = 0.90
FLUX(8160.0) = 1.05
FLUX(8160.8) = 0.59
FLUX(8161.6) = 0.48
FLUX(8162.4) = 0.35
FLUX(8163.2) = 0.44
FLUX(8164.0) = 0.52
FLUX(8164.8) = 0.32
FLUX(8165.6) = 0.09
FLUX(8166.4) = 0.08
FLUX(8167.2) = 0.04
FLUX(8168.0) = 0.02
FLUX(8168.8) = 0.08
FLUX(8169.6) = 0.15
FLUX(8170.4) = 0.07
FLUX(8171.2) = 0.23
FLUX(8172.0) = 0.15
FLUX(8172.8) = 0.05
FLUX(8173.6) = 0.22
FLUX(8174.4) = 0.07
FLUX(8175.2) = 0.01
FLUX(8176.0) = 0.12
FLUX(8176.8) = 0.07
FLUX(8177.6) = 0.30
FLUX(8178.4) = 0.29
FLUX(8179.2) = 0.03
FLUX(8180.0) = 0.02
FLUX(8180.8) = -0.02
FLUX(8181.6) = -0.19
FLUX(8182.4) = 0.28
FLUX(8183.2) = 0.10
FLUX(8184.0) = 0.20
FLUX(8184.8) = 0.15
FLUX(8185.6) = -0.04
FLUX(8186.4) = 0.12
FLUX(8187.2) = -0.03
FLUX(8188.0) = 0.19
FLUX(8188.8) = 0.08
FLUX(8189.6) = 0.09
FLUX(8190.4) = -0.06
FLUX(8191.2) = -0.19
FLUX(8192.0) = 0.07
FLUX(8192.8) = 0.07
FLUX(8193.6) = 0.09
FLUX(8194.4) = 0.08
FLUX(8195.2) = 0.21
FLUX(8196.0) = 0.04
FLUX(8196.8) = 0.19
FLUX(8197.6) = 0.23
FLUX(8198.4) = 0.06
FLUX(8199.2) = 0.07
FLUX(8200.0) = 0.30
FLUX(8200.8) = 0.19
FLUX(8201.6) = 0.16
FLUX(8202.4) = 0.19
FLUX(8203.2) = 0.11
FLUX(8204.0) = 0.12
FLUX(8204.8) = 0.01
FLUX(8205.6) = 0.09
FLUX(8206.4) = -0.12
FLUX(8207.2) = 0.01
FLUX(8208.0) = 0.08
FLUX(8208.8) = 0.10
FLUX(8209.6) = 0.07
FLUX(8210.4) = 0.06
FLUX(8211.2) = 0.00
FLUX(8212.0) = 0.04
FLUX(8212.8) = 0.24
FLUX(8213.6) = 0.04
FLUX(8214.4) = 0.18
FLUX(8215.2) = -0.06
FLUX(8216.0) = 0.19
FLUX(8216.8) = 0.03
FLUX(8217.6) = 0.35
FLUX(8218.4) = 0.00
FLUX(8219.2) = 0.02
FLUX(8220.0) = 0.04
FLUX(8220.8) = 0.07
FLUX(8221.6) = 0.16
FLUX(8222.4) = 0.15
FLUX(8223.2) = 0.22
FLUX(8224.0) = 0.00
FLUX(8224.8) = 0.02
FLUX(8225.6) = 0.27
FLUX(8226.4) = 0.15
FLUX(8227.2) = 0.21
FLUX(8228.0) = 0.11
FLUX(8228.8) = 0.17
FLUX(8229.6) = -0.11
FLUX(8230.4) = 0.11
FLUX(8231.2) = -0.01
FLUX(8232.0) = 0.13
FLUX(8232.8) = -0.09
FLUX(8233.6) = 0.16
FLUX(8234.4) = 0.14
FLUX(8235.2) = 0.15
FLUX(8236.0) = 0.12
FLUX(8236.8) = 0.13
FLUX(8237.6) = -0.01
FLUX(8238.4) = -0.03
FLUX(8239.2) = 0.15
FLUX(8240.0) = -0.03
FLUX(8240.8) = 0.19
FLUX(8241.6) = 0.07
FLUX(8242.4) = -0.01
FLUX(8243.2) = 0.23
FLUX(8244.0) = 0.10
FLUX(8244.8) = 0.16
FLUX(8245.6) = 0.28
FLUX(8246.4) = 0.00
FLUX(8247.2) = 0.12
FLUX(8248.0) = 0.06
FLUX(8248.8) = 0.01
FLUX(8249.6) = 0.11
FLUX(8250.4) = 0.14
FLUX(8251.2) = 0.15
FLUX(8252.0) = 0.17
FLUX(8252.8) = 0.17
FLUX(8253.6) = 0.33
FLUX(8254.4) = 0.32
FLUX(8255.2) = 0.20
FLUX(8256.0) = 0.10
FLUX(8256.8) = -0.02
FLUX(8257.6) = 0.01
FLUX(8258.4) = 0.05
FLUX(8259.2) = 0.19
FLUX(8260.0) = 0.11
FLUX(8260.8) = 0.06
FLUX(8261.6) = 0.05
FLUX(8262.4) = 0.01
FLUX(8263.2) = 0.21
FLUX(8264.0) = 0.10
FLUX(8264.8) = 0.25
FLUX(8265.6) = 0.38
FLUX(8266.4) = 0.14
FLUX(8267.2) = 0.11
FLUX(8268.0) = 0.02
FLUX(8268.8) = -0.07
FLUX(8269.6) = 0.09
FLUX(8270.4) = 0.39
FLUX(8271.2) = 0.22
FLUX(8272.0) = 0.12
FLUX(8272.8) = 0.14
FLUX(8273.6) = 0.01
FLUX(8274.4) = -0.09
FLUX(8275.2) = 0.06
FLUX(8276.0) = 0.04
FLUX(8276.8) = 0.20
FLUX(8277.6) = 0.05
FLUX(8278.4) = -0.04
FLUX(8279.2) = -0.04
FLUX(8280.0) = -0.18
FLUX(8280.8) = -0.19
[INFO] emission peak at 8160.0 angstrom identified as [O III]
